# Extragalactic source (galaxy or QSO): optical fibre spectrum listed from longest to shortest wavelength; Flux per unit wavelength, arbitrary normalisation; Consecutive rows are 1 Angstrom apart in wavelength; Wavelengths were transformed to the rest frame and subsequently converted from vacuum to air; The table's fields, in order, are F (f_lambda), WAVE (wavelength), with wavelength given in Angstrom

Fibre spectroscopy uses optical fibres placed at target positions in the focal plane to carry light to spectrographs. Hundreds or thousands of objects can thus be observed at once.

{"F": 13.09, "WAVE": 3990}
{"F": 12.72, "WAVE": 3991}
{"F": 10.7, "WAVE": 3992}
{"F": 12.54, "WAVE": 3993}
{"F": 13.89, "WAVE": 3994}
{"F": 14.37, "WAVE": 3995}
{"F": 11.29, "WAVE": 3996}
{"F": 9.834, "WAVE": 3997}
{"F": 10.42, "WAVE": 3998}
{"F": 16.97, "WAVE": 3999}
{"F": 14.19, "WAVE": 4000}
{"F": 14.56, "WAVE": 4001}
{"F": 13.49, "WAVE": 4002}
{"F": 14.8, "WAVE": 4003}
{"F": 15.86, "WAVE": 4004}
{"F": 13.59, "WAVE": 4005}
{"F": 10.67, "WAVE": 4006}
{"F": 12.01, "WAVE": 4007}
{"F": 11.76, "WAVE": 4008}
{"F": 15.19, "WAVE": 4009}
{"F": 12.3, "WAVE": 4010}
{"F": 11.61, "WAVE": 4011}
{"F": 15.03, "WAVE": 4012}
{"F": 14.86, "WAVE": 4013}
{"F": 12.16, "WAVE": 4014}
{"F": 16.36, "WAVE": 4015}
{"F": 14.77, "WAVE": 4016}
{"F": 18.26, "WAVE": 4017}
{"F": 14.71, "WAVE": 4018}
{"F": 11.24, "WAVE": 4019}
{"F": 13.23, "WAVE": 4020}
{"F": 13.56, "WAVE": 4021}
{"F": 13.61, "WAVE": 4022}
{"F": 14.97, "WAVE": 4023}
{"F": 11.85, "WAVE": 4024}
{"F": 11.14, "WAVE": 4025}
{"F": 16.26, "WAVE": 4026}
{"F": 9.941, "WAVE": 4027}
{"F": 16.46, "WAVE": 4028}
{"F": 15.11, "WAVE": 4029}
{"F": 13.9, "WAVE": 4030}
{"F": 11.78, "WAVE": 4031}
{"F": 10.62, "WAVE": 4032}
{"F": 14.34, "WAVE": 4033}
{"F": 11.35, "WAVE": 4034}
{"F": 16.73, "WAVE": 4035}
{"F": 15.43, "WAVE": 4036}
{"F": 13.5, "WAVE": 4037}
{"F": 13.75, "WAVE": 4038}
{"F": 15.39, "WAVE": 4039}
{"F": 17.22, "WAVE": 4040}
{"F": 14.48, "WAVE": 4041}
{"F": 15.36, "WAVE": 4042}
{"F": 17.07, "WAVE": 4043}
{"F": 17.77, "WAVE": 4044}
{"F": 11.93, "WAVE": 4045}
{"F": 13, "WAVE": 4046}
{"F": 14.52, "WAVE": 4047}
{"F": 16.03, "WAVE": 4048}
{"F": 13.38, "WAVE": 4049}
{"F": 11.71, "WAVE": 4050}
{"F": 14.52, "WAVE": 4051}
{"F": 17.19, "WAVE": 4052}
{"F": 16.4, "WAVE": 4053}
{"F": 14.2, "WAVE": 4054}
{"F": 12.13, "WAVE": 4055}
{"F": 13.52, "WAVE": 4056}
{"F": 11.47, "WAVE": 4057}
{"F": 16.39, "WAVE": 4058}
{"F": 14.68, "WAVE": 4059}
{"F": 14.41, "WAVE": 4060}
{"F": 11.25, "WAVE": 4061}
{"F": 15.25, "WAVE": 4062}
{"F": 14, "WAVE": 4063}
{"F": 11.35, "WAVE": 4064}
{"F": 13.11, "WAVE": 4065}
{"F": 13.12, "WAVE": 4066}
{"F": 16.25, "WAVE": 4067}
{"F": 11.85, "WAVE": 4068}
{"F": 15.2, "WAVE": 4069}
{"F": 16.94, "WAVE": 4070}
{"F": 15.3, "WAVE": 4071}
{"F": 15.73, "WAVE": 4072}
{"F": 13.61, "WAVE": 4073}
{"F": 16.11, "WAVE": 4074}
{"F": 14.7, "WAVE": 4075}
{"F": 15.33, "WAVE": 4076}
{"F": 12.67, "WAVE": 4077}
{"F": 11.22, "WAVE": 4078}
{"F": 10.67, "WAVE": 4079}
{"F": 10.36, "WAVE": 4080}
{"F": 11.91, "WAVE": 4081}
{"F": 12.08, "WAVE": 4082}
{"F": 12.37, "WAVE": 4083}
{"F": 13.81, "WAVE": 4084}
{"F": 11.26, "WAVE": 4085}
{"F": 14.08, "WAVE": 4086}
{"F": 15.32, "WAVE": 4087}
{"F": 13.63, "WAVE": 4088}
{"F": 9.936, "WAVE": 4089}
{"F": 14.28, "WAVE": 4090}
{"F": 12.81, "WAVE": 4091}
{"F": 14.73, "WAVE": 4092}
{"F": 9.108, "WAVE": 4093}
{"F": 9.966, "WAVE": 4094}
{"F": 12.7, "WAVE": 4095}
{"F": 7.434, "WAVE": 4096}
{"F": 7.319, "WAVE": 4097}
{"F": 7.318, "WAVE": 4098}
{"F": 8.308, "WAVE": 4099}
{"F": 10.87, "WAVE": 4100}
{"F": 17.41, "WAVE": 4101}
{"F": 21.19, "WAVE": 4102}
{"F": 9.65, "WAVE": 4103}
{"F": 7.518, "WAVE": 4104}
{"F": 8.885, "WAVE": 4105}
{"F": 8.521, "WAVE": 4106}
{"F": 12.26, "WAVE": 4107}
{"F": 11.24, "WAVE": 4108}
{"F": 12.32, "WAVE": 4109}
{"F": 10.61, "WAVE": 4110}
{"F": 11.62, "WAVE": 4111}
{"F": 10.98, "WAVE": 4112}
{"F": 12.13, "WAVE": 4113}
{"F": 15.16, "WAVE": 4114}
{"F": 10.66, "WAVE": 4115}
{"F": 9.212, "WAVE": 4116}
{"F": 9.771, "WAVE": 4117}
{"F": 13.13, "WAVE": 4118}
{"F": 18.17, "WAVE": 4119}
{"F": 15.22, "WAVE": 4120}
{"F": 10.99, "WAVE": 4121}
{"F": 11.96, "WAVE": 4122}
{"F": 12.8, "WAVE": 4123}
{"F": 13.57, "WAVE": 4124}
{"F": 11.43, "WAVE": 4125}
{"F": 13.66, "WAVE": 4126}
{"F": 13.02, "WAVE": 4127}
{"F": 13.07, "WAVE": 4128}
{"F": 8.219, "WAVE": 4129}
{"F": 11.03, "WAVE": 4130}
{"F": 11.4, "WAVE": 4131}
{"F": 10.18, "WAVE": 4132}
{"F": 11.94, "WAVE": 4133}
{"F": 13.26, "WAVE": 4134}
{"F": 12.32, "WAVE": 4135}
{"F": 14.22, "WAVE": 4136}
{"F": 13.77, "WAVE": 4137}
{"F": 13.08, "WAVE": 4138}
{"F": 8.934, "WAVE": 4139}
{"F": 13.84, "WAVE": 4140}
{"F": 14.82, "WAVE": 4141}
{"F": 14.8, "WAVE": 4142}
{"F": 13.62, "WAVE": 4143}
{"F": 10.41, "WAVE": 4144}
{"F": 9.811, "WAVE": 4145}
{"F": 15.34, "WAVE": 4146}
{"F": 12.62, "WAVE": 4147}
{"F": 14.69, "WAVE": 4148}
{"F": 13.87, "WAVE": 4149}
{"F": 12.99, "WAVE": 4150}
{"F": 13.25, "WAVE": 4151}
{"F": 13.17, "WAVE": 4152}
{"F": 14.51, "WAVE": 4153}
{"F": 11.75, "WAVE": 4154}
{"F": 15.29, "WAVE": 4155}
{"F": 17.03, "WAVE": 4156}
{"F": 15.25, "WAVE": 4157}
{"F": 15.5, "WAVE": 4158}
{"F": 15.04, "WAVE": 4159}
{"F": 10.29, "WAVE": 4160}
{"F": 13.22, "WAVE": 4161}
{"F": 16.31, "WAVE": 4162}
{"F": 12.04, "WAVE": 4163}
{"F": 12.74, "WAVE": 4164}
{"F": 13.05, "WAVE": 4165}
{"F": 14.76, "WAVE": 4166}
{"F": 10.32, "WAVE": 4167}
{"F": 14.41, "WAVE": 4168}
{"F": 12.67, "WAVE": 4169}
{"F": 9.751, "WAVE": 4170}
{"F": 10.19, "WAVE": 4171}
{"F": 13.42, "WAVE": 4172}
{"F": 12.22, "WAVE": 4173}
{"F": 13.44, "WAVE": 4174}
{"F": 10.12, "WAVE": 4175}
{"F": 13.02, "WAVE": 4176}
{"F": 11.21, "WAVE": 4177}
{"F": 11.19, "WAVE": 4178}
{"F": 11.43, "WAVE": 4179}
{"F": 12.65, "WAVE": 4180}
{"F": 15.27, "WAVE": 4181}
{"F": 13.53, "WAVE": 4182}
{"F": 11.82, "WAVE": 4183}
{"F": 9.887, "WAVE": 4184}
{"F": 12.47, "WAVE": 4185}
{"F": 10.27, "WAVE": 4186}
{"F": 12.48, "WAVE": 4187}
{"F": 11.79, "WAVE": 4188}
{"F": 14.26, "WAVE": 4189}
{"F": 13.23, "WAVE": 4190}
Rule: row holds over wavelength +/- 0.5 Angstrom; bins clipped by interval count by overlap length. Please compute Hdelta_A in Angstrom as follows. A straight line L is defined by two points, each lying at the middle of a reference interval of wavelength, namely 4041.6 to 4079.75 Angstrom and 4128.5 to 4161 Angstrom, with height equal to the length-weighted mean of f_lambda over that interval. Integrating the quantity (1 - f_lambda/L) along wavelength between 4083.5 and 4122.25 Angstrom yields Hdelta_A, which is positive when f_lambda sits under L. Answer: 5.00 Angstrom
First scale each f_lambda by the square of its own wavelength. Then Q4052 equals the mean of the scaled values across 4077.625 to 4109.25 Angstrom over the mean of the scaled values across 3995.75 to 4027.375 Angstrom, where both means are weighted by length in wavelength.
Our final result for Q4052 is 0.9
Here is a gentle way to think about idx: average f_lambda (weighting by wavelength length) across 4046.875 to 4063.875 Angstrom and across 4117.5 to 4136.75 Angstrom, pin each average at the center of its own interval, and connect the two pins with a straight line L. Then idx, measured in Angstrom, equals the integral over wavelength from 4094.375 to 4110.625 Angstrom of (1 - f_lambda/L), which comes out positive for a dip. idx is 2.83 Angstrom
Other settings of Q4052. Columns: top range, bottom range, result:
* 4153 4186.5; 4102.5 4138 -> 1.11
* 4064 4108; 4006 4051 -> 0.92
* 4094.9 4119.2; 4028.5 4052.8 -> 0.81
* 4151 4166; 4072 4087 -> 1.11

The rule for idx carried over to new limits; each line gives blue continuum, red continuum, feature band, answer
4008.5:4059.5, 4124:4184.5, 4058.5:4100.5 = 3.0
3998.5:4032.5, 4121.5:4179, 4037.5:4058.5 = -1.8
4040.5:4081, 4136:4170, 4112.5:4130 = 1.5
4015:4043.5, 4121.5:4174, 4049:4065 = 0.0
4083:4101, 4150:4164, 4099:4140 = 1.5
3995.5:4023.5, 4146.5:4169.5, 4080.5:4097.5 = 2.2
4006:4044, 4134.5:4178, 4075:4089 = 1.0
